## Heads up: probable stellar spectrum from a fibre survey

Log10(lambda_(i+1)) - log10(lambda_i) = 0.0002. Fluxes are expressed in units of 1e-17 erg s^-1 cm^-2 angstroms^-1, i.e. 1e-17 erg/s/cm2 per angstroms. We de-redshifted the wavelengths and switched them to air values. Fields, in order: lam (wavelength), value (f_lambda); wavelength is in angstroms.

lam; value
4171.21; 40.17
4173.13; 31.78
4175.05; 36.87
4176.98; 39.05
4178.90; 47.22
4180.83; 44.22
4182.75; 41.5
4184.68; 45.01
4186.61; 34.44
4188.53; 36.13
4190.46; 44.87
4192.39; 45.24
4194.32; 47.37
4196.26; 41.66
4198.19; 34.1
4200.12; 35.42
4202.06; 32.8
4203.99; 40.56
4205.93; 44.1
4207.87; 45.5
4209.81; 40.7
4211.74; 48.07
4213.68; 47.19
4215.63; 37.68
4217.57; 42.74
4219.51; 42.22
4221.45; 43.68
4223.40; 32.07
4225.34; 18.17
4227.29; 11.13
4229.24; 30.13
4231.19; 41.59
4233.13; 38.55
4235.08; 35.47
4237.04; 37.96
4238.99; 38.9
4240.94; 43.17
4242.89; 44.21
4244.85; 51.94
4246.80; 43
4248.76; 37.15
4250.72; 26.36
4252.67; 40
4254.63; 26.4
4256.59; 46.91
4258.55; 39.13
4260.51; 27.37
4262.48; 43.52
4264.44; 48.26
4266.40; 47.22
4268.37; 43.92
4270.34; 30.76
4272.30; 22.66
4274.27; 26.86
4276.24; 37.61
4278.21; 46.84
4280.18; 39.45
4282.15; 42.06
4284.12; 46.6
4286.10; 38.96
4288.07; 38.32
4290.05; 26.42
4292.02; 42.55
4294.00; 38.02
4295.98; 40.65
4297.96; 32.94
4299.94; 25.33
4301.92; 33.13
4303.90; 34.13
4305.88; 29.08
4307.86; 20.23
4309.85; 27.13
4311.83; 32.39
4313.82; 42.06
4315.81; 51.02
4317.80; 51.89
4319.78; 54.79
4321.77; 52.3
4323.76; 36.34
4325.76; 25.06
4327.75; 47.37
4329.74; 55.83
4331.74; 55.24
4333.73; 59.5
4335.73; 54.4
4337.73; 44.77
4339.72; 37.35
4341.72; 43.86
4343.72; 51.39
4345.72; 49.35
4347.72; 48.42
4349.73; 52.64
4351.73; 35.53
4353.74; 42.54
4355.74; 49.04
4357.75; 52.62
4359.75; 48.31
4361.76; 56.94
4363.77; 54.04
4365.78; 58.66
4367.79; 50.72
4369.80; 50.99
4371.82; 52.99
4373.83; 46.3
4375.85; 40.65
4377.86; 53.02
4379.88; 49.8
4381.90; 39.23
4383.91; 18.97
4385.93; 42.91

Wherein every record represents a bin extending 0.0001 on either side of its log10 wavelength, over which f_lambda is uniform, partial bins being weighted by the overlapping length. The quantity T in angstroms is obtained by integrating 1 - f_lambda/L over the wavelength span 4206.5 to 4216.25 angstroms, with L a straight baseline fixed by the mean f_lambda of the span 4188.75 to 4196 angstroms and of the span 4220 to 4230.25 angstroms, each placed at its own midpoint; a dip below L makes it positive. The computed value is -2.62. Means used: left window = 44.4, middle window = 44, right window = 27.8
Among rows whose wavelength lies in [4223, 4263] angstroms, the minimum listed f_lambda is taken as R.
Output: 11.13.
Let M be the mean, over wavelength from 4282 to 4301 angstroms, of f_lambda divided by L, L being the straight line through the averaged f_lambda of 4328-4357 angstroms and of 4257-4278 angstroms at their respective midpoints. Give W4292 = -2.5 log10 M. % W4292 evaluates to 0.11 mag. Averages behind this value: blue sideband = 37.4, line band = 36.9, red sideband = 48.6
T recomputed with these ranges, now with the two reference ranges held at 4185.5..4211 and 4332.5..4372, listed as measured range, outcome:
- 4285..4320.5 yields 7.8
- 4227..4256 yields 3.9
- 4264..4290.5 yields 4.0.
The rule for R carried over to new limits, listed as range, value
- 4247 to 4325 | 20.23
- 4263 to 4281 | 22.66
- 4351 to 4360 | 35.53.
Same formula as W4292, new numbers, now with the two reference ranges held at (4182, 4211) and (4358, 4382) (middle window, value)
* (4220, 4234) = 0.337 mag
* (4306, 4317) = 0.345 mag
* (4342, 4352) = 0.027 mag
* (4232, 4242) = 0.108 mag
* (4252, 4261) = 0.212 mag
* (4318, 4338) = -0.014 mag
